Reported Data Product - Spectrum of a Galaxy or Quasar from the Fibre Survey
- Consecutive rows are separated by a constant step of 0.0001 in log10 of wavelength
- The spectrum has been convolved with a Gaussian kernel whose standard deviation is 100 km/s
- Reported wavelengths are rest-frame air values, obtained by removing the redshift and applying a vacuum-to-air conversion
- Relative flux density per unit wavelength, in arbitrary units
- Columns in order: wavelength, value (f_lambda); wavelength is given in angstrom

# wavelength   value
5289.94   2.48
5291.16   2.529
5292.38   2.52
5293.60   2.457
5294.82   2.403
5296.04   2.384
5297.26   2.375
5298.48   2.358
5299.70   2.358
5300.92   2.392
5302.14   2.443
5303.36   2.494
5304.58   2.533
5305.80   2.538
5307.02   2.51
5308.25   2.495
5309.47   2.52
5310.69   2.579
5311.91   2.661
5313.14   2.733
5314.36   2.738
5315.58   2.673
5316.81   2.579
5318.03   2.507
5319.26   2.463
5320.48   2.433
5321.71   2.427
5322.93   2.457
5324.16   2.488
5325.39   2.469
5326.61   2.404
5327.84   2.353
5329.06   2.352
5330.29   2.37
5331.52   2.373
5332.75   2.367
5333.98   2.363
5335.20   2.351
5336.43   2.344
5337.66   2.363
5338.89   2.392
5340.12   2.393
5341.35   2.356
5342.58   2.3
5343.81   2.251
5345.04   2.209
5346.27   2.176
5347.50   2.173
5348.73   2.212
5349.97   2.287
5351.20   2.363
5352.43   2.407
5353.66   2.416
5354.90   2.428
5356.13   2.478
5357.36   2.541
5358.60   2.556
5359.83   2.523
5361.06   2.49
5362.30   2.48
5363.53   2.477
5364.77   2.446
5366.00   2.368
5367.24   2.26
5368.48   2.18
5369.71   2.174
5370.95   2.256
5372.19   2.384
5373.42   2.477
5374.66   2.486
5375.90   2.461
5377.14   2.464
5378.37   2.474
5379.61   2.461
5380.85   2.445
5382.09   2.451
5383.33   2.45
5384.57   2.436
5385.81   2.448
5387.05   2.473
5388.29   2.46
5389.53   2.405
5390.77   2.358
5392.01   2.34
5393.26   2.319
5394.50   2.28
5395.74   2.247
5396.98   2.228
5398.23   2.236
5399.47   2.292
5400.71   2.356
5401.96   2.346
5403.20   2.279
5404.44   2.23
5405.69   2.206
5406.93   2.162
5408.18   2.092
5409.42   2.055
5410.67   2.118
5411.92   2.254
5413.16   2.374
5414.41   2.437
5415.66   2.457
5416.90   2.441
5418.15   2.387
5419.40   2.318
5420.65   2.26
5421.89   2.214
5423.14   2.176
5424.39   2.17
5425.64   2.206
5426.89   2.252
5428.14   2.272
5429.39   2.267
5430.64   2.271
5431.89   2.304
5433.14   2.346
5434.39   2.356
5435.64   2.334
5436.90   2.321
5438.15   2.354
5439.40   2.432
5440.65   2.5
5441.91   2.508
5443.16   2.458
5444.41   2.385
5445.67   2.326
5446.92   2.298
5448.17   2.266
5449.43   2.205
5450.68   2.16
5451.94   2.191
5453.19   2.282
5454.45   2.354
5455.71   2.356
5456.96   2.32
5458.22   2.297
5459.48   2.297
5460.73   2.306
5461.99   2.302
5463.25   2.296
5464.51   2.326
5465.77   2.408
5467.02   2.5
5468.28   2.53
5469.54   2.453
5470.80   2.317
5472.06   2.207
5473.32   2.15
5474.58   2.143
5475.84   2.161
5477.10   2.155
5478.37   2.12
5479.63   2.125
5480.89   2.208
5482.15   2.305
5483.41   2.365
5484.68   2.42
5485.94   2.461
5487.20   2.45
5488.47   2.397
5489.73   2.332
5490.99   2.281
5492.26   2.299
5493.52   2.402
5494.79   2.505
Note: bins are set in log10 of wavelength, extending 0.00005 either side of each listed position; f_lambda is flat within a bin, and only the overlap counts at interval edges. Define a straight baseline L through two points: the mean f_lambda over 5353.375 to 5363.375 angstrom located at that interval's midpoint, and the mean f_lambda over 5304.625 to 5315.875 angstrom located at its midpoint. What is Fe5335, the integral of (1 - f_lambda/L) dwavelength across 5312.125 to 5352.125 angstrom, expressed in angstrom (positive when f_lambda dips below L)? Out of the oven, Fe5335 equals 2.38 angstrom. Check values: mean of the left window 2.6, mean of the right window 2.49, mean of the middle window 2.4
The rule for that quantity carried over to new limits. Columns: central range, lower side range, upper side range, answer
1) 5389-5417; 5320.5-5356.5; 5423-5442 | 0.6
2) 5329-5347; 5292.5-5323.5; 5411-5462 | 0.9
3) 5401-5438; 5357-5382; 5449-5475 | 1.3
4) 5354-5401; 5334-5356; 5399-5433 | -2.0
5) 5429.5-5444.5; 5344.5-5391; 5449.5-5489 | -0.3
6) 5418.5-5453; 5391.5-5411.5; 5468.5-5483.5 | -1.1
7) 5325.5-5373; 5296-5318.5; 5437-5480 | 2.0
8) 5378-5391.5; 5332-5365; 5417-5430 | -0.7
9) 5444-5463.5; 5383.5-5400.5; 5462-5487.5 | 0.2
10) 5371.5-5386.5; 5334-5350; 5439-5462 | -0.9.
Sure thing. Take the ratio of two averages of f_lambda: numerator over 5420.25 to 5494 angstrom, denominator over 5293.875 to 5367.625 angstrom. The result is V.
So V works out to 0.95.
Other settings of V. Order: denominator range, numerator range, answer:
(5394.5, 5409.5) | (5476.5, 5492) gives 1.03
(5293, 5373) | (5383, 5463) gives 0.96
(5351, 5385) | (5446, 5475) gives 0.95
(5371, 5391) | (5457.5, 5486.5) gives 0.94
